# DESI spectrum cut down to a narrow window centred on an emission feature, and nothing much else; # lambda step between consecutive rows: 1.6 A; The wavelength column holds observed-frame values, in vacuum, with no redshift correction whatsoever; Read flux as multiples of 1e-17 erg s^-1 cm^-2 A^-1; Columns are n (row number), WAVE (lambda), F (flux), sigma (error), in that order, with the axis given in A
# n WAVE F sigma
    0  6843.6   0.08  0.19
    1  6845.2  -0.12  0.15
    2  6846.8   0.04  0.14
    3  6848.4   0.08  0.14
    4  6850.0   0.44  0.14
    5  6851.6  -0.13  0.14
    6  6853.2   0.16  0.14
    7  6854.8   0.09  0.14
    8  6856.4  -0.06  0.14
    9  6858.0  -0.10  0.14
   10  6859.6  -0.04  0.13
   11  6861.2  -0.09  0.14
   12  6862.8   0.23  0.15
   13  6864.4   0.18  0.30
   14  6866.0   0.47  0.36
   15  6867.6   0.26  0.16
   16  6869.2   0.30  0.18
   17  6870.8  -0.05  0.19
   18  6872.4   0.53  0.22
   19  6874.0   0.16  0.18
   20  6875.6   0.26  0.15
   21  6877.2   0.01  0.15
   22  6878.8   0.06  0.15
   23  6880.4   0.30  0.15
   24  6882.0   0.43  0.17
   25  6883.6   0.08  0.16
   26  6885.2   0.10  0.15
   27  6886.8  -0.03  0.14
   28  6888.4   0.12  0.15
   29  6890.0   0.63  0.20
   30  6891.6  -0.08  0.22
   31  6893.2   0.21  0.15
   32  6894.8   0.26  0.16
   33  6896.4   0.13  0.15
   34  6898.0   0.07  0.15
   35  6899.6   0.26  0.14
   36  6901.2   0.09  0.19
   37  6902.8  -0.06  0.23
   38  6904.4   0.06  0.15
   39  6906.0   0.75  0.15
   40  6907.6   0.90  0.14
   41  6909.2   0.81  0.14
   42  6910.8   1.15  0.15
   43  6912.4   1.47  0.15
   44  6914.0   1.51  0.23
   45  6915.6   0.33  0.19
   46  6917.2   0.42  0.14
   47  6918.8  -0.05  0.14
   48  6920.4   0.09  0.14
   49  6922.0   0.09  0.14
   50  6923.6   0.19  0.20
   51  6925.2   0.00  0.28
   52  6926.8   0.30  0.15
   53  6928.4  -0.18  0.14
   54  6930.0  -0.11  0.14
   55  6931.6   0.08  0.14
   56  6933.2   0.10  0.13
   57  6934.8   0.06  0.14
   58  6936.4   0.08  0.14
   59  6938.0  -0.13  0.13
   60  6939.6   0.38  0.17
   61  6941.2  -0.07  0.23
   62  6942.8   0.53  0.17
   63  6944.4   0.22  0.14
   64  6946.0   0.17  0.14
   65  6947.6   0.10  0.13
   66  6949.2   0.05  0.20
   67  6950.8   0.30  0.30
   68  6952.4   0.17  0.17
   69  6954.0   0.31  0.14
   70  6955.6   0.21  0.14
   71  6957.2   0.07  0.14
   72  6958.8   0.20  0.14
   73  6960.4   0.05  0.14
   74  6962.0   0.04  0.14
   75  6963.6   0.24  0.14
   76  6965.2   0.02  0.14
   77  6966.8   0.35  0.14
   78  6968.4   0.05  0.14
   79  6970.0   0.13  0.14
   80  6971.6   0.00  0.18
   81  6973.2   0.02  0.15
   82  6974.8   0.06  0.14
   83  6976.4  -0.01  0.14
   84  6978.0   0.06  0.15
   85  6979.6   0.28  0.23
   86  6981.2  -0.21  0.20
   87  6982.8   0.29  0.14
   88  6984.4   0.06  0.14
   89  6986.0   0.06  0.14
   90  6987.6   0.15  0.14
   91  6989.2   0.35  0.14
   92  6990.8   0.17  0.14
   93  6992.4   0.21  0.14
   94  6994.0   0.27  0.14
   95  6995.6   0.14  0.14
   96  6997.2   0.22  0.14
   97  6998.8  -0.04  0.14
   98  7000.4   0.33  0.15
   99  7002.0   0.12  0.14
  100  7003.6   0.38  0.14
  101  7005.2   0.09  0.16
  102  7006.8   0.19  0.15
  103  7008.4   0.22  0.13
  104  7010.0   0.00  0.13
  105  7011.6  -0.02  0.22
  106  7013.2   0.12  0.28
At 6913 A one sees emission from [O II]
